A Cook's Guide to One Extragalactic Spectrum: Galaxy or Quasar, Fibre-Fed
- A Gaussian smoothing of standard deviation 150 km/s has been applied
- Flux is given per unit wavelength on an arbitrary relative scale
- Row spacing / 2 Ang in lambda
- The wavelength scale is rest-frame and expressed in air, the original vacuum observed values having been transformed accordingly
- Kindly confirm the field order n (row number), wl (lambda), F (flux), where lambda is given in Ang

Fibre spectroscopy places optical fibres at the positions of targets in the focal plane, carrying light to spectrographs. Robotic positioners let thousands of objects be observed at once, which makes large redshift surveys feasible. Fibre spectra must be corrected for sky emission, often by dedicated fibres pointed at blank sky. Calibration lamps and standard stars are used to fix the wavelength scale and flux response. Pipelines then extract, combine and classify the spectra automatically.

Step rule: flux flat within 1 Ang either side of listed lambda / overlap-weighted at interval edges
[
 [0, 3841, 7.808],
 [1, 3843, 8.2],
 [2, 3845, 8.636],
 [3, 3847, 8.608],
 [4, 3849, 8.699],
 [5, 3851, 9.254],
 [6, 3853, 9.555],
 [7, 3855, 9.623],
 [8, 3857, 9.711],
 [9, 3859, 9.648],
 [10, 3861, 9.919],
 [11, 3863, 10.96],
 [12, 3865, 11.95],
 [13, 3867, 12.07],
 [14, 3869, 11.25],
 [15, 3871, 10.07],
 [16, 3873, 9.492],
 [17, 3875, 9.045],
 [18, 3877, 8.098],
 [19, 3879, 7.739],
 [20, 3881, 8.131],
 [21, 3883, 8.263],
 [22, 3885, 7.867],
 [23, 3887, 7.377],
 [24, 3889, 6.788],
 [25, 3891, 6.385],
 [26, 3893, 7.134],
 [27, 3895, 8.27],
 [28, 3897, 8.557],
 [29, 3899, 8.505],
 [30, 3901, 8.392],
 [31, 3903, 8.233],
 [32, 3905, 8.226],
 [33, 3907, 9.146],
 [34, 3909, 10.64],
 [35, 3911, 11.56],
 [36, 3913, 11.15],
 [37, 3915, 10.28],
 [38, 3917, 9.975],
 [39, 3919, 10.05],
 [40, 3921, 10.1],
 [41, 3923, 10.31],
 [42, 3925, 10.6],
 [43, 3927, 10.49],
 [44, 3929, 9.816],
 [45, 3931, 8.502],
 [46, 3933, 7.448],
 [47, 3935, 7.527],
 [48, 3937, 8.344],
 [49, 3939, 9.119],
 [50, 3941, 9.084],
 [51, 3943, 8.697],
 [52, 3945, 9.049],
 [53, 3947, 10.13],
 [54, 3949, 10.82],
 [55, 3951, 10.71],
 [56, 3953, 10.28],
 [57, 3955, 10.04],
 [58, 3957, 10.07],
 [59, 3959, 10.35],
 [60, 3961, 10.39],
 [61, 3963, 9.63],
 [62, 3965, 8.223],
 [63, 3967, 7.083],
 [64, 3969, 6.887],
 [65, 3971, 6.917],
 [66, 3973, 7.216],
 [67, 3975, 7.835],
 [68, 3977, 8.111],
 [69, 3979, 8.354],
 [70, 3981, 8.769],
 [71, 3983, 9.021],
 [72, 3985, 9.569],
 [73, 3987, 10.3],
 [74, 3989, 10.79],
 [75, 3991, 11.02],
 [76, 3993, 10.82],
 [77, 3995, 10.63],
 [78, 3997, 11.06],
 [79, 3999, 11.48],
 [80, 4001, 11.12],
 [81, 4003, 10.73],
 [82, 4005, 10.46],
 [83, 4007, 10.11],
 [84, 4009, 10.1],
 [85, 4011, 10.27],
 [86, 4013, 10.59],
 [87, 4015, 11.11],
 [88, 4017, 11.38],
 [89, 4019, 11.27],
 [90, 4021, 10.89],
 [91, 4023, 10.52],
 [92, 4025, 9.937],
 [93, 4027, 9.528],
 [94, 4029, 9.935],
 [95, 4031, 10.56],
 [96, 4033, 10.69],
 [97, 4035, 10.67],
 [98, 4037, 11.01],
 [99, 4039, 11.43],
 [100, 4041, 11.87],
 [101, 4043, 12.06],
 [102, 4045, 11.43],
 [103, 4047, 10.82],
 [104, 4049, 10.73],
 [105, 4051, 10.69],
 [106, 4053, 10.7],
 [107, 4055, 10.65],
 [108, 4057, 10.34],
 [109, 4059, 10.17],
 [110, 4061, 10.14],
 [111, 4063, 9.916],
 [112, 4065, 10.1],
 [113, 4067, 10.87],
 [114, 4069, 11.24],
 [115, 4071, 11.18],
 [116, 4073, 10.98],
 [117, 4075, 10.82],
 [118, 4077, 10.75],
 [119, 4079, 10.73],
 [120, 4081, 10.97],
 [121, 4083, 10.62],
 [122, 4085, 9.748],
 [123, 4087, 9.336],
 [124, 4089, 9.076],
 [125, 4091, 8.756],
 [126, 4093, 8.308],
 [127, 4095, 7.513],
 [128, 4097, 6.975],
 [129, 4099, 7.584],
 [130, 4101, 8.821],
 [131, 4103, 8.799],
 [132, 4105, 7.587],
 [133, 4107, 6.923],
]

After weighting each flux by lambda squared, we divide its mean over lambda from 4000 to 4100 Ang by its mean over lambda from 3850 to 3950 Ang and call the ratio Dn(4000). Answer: 1.2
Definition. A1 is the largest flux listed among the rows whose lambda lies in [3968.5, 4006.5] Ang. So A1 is 11.48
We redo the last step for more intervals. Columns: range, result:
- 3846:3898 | 12.07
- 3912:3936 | 11.15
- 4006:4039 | 11.43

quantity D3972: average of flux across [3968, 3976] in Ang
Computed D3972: 7.21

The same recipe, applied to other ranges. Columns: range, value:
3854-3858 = 9.67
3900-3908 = 8.5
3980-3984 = 8.89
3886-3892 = 6.85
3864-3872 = 11.3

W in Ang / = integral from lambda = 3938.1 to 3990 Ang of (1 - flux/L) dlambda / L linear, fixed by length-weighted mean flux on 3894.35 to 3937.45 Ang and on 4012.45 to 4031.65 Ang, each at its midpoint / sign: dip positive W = 4.1 Ang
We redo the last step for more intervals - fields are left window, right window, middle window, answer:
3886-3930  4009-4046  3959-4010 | 3.81 Ang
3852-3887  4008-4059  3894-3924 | 0.86 Ang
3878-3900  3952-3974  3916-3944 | -3.24 Ang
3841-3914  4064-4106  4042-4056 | -2.27 Ang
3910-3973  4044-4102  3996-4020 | -2.68 Ang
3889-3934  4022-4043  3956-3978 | 3.22 Ang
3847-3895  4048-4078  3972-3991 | 1.84 Ang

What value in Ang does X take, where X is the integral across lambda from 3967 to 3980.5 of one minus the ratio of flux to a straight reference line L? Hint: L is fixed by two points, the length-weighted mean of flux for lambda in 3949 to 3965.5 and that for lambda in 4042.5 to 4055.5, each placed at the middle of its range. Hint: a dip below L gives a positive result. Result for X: 3.5 Ang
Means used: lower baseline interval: 10.1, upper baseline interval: 11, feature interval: 7.56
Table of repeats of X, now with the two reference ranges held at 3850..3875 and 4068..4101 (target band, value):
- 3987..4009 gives -2.0 Ang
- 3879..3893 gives 3.7 Ang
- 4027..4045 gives -2.2 Ang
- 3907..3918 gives -0.5 Ang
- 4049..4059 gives -0.9 Ang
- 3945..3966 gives -0.1 Ang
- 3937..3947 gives 1.0 Ang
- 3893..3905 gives 2.2 Ang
